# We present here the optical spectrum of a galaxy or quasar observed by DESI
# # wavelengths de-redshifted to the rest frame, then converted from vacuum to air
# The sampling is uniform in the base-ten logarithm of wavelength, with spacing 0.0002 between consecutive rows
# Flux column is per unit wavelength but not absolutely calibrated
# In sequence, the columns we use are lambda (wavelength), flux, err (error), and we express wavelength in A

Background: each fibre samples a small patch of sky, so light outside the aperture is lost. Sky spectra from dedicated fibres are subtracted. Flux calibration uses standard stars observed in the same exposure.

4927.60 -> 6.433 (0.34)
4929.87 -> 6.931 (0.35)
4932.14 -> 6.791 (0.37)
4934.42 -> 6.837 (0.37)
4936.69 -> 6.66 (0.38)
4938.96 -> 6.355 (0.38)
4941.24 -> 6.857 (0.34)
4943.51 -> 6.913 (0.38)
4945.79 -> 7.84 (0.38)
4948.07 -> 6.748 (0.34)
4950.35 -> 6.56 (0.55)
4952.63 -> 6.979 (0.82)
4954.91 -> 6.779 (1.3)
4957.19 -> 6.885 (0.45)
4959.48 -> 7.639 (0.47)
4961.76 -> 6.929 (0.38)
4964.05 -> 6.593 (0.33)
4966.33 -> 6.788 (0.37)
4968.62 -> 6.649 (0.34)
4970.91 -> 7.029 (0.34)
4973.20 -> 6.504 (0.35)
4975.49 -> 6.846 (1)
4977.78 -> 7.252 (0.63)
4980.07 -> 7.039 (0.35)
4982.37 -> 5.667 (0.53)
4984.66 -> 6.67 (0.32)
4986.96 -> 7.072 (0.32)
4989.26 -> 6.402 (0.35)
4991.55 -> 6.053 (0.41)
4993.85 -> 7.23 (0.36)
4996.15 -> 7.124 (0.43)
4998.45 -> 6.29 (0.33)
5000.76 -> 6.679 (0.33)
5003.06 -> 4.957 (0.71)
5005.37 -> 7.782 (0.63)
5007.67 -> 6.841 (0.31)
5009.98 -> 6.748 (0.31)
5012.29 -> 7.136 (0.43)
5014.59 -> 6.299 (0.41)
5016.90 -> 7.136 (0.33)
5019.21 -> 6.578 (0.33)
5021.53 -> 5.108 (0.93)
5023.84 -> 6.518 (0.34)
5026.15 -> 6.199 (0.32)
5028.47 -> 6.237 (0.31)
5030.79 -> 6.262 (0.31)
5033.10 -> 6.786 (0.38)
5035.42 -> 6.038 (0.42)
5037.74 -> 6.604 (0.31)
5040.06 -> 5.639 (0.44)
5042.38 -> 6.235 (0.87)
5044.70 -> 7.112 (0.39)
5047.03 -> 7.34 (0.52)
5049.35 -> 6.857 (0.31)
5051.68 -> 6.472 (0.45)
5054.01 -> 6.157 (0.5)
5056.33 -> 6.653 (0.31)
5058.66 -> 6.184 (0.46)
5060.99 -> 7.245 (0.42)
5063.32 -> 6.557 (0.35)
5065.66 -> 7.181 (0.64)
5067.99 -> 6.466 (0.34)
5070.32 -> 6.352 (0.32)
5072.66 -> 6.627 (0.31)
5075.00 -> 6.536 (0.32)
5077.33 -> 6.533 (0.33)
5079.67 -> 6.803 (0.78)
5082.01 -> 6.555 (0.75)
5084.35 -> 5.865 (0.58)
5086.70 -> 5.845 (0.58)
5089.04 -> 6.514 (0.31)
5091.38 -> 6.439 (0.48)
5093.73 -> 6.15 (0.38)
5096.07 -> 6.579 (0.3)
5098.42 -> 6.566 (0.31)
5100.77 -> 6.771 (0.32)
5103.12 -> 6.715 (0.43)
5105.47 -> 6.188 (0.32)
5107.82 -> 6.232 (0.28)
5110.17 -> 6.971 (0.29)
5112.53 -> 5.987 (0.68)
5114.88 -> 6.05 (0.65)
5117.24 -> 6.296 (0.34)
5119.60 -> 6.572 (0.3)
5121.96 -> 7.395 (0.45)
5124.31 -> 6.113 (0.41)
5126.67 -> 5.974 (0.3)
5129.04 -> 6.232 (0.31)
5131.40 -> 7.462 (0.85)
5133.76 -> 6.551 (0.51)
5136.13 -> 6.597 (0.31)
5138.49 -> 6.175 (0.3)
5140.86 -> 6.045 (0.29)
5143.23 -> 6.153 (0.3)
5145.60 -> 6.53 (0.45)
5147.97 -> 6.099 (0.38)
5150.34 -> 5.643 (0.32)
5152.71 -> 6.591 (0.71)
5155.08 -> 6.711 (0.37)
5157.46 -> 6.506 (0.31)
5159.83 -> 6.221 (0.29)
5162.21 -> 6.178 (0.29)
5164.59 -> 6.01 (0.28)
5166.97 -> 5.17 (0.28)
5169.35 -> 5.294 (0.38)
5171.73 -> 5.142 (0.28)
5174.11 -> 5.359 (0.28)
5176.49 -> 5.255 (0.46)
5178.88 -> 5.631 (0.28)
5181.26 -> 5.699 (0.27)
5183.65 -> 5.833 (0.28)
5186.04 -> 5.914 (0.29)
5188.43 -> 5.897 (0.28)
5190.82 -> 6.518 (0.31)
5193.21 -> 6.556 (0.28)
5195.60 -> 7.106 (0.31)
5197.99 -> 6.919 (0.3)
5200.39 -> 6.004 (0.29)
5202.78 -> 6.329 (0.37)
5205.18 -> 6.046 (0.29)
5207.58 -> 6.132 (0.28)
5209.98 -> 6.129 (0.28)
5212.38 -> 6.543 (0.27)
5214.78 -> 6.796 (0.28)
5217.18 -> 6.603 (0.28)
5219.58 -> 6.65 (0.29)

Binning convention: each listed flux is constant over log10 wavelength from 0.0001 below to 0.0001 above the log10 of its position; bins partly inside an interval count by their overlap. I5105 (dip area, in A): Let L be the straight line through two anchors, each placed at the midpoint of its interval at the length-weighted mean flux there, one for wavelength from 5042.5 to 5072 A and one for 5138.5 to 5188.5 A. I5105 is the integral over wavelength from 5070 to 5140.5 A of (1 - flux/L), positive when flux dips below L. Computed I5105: -1.3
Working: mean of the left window 6.7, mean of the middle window 6.45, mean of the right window 5.9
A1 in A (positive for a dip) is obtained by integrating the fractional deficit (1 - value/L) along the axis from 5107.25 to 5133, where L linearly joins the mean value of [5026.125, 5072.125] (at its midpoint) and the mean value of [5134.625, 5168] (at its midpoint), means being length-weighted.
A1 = -0.8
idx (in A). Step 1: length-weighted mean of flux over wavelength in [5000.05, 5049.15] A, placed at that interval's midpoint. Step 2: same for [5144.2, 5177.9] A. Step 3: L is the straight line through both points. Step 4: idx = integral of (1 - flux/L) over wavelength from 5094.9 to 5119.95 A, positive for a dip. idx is -1.25 A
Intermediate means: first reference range 6.49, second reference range 5.91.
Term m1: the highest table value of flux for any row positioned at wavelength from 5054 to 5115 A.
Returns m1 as 7.245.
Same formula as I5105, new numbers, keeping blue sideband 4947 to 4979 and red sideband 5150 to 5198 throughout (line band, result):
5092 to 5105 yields -0.5 A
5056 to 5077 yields -0.7 A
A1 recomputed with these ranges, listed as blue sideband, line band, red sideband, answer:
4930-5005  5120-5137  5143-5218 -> -1.0 A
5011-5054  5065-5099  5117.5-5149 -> 0.0 A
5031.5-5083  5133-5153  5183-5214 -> 0.6 A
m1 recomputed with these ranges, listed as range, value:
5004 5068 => 7.782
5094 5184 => 7.462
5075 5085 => 6.803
